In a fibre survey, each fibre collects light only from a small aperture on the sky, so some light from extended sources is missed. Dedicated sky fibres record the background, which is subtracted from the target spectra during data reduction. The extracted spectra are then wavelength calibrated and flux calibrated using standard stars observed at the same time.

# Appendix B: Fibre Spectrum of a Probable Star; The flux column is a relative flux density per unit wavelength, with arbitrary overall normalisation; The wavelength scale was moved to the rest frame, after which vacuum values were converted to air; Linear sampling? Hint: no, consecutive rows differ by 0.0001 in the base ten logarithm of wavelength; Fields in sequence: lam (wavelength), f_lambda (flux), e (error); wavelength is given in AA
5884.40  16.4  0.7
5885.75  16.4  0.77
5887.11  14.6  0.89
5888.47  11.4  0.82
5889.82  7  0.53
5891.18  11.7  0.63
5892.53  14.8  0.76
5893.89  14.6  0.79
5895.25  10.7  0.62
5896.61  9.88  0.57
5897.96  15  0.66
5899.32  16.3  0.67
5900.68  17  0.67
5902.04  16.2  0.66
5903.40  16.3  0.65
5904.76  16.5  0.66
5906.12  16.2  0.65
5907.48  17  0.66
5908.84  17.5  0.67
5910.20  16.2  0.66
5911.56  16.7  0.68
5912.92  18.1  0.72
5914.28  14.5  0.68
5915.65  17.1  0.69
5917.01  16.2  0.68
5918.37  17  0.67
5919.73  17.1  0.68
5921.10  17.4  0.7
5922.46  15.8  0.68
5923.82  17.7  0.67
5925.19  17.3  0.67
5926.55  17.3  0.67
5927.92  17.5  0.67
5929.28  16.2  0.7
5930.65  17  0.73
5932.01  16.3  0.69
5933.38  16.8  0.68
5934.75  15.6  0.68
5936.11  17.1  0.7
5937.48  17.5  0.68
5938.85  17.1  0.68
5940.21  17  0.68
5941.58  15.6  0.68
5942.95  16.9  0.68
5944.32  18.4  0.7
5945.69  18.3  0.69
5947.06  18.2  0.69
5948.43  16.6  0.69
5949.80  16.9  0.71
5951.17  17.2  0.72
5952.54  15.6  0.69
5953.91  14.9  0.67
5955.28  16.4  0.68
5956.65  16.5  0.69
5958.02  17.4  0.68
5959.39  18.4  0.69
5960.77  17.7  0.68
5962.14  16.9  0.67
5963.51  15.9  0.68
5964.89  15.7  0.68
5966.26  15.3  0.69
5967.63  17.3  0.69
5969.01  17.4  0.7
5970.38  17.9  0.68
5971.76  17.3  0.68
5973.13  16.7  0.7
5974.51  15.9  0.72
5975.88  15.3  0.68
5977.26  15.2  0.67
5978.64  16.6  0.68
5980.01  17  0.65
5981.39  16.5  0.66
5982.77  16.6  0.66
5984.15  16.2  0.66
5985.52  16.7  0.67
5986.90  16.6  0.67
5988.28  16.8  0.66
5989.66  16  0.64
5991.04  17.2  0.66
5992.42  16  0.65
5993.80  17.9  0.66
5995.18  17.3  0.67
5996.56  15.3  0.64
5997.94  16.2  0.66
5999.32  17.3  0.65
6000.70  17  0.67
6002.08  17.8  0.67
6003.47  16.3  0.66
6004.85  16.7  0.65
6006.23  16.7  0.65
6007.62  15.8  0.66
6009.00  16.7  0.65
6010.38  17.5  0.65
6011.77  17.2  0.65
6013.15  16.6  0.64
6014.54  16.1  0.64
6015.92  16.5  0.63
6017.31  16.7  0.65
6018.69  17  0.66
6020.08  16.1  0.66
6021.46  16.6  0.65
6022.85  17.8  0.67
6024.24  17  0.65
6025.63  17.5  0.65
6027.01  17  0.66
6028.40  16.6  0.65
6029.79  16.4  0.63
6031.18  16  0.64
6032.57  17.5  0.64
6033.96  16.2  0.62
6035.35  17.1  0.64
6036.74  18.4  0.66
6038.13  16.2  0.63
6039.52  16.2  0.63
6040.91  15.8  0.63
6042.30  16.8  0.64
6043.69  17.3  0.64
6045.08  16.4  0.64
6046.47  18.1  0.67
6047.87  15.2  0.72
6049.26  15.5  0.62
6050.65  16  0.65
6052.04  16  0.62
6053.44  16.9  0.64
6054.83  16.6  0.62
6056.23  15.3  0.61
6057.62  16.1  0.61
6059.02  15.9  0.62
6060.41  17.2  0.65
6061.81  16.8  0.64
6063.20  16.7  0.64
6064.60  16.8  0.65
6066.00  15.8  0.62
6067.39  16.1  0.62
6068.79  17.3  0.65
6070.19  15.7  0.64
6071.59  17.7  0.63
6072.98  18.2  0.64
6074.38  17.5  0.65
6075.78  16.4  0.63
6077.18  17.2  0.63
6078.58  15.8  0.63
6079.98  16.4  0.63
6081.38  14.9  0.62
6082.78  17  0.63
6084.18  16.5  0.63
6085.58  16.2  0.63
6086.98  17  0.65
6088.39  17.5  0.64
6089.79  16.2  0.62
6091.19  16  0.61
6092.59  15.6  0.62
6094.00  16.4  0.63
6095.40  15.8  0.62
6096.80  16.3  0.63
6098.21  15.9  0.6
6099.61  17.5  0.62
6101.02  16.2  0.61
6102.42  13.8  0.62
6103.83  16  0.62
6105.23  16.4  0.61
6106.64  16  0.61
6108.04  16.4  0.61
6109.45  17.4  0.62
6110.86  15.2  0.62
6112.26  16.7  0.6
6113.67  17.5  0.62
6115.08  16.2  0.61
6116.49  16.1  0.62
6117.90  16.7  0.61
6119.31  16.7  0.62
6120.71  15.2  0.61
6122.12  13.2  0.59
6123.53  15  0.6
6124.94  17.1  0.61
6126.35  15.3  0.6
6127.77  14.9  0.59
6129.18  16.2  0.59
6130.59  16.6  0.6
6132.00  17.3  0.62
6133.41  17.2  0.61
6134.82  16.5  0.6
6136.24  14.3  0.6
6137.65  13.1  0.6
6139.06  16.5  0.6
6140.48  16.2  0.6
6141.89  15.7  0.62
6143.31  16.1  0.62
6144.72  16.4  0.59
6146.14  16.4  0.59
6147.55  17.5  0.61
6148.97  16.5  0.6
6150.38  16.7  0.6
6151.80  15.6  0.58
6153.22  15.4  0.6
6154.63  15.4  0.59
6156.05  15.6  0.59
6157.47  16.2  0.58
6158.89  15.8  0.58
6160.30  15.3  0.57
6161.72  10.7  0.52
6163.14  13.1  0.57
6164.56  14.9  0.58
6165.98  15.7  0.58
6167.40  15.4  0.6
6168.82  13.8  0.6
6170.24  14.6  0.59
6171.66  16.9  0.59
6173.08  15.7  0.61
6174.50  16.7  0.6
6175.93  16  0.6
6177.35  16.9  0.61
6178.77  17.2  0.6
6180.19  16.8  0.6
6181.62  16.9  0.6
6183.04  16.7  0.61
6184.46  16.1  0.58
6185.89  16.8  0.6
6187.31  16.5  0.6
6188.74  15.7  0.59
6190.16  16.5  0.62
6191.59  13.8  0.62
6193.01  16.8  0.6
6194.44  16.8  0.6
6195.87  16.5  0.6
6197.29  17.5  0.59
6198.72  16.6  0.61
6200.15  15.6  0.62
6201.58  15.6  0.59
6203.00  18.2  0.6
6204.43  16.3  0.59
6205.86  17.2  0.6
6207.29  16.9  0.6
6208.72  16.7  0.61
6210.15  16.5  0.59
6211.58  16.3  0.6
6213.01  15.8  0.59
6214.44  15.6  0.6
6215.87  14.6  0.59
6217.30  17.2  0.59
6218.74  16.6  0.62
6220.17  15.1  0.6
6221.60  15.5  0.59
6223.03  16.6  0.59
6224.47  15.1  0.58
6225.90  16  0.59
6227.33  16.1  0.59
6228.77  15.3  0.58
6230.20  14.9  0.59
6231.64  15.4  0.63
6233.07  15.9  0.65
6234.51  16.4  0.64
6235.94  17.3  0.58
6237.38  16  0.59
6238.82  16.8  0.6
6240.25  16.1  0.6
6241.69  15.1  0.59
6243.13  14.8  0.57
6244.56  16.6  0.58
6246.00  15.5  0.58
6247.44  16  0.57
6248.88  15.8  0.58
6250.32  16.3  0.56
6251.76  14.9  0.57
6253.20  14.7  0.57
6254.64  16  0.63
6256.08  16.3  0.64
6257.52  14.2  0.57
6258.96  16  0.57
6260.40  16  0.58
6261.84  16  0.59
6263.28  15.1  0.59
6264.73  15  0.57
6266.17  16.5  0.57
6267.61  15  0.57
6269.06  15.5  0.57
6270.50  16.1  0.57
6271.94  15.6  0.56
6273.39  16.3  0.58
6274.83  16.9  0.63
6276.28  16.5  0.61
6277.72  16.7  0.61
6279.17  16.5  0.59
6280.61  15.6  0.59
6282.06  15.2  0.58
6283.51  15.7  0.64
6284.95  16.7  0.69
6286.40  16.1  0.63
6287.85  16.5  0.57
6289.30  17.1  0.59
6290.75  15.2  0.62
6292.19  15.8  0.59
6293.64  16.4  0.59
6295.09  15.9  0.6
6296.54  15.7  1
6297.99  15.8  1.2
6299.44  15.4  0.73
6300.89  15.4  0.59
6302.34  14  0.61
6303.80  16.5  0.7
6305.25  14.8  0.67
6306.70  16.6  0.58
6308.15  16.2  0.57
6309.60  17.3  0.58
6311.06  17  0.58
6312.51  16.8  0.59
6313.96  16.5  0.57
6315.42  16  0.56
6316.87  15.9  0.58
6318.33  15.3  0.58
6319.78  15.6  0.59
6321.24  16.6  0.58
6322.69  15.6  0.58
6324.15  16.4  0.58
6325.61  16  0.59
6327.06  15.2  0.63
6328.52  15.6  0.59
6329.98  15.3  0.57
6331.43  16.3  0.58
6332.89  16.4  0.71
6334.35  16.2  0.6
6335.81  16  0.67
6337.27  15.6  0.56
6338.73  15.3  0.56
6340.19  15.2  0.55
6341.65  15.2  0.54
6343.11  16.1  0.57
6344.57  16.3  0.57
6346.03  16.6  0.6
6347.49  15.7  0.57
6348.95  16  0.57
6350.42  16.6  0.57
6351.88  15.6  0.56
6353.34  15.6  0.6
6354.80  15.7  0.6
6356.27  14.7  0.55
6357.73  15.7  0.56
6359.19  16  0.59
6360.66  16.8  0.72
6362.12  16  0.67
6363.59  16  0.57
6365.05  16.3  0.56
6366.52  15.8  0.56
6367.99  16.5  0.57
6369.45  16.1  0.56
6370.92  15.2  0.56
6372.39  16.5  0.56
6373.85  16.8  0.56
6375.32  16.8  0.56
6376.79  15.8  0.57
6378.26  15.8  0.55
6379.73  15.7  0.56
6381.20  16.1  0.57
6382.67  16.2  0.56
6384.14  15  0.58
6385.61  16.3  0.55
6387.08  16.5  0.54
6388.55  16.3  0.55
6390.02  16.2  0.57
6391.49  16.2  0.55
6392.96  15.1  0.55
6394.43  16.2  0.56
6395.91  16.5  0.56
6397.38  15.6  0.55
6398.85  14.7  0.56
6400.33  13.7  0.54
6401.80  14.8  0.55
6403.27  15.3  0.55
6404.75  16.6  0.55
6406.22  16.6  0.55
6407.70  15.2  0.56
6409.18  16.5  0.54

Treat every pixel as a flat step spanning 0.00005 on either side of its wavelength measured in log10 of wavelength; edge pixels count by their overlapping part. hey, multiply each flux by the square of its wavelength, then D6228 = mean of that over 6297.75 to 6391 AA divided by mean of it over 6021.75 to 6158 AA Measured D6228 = 1.06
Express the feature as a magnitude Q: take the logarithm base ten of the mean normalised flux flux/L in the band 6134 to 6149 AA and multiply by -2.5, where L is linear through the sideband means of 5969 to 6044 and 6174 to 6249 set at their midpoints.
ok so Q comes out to 0.03 mag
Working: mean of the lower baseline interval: 16.7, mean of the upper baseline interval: 16.2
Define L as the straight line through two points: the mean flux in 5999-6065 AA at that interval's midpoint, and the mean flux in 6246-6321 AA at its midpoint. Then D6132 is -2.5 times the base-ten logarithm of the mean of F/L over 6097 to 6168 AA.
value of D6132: 0.04 mag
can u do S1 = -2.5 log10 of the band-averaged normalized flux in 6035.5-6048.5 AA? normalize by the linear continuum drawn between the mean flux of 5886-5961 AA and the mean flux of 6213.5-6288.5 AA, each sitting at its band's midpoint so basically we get -0.049 mag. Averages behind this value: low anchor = 16.1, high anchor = 15.8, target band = 16.7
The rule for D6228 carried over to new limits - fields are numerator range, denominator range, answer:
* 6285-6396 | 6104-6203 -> 1.06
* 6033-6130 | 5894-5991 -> 1.04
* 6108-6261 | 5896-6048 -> 1.03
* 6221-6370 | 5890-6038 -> 1.07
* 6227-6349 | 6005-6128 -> 1.04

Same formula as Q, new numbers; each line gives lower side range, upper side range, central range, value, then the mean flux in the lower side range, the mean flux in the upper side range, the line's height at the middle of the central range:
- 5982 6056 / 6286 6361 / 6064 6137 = 0.01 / 16.7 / 15.9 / 16.5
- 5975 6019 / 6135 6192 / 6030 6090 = -0.02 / 16.6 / 15.7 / 16.3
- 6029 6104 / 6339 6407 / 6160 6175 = 0.11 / 16.5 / 15.9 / 16.3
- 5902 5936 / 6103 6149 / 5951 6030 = -0.01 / 16.7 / 16.1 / 16.5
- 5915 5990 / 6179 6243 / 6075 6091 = 0.00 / 16.8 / 16.2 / 16.5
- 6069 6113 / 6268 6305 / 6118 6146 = 0.03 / 16.4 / 15.9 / 16.3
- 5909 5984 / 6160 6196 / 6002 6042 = -0.02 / 16.8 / 15.7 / 16.4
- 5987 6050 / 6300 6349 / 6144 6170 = 0.07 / 16.7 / 15.9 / 16.4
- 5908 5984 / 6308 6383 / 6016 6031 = -0.01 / 16.8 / 16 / 16.6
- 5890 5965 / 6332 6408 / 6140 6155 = -0.01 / 16.3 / 15.9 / 16.1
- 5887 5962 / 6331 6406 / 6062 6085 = -0.04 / 16.1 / 15.9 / 16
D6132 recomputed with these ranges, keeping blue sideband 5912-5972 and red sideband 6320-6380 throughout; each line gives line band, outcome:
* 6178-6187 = -0.028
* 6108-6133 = 0.024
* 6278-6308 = 0.014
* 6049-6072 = 0.015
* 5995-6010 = 0.005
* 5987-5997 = 0.005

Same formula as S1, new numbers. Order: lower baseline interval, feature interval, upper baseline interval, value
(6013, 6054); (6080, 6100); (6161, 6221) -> 0.01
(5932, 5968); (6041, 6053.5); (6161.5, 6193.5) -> 0.00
